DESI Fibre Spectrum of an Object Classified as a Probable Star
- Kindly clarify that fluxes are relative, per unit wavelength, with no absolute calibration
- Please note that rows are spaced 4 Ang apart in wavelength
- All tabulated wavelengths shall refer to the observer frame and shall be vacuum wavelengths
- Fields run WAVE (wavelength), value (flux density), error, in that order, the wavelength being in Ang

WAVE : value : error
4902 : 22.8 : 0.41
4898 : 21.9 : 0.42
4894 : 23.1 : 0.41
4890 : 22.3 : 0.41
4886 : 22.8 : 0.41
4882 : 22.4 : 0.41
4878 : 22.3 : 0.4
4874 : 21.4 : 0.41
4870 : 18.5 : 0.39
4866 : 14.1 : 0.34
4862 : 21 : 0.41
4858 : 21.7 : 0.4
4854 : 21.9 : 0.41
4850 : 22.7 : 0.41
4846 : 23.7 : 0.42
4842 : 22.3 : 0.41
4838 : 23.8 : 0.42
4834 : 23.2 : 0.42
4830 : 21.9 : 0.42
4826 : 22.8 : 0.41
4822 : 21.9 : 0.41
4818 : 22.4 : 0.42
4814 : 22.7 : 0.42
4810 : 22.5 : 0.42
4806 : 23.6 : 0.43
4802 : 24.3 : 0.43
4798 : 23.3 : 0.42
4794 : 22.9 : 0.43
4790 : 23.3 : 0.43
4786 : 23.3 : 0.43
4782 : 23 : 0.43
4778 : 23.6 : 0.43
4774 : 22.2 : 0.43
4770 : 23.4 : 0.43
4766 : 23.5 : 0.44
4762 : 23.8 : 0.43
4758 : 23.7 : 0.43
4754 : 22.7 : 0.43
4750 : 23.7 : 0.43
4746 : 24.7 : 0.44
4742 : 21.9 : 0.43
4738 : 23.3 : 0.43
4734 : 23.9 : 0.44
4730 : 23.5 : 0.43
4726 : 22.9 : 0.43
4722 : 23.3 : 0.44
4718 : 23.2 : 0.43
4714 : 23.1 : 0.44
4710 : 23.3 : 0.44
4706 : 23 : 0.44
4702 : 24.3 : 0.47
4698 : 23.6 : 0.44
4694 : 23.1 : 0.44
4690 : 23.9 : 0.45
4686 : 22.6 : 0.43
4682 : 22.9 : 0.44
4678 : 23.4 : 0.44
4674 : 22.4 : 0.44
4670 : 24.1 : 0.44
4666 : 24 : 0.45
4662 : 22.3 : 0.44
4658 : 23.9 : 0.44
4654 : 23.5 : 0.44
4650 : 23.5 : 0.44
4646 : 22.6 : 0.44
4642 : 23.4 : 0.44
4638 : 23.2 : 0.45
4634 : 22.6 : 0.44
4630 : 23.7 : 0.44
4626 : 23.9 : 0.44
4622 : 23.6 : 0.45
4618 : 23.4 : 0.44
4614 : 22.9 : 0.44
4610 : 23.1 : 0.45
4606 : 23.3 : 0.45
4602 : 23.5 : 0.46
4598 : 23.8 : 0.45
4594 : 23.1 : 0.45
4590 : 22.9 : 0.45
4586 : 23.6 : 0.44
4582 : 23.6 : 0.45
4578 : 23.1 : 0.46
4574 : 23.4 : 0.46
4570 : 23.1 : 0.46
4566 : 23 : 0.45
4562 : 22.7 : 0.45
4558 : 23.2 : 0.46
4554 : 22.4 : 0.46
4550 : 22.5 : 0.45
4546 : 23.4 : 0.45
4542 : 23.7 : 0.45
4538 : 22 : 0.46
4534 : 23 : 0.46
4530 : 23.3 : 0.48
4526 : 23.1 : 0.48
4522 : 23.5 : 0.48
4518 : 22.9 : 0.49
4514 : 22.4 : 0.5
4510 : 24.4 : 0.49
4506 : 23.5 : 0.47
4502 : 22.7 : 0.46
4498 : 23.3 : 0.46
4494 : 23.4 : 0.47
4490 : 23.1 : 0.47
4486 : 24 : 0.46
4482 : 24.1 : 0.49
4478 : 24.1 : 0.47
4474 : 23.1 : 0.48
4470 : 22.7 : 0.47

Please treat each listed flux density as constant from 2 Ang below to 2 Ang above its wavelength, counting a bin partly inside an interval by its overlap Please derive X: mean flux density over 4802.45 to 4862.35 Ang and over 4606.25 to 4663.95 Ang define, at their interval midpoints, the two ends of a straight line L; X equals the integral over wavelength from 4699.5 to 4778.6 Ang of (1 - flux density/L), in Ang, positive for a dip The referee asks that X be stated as -1.5 Ang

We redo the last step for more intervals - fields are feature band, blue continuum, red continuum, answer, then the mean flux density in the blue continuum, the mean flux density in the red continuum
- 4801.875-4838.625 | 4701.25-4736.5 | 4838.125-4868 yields -1.8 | 23.4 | 21.2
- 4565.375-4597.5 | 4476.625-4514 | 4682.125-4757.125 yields 0.3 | 23.5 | 23.3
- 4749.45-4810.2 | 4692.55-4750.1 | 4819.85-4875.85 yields -2.2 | 23.4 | 21.5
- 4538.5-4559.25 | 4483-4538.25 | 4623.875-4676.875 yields 0.3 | 23.2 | 23.3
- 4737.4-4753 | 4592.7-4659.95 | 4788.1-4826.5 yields -0.2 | 23.4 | 23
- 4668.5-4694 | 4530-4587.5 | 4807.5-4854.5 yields -0.3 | 23.1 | 22.7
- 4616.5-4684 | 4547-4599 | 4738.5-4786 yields -0.4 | 23.1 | 23.3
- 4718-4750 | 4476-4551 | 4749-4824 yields -0.3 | 23.3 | 23.1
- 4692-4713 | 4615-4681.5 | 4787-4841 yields -0.2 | 23.3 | 23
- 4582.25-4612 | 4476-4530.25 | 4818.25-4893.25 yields -0.5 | 23.4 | 21.7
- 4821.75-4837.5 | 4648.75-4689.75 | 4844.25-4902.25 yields -0.6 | 23.3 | 21.5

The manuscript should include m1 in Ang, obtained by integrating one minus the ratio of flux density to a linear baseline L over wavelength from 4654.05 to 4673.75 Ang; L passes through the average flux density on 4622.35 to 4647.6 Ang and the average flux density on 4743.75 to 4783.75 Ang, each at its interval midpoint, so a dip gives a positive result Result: -0.1 Ang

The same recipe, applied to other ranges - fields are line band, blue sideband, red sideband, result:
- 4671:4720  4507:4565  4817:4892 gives -1.9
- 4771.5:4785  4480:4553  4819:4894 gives -0.5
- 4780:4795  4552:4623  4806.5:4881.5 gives -0.7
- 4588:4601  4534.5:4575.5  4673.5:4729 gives -0.1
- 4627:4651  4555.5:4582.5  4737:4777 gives 0.0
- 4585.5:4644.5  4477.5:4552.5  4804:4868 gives -1.2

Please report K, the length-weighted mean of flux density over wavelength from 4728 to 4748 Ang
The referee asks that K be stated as 23.5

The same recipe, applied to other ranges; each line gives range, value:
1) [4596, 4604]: 23.6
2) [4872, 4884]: 22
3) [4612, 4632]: 23.5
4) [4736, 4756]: 23.3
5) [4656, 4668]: 23.4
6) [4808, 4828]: 22.5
